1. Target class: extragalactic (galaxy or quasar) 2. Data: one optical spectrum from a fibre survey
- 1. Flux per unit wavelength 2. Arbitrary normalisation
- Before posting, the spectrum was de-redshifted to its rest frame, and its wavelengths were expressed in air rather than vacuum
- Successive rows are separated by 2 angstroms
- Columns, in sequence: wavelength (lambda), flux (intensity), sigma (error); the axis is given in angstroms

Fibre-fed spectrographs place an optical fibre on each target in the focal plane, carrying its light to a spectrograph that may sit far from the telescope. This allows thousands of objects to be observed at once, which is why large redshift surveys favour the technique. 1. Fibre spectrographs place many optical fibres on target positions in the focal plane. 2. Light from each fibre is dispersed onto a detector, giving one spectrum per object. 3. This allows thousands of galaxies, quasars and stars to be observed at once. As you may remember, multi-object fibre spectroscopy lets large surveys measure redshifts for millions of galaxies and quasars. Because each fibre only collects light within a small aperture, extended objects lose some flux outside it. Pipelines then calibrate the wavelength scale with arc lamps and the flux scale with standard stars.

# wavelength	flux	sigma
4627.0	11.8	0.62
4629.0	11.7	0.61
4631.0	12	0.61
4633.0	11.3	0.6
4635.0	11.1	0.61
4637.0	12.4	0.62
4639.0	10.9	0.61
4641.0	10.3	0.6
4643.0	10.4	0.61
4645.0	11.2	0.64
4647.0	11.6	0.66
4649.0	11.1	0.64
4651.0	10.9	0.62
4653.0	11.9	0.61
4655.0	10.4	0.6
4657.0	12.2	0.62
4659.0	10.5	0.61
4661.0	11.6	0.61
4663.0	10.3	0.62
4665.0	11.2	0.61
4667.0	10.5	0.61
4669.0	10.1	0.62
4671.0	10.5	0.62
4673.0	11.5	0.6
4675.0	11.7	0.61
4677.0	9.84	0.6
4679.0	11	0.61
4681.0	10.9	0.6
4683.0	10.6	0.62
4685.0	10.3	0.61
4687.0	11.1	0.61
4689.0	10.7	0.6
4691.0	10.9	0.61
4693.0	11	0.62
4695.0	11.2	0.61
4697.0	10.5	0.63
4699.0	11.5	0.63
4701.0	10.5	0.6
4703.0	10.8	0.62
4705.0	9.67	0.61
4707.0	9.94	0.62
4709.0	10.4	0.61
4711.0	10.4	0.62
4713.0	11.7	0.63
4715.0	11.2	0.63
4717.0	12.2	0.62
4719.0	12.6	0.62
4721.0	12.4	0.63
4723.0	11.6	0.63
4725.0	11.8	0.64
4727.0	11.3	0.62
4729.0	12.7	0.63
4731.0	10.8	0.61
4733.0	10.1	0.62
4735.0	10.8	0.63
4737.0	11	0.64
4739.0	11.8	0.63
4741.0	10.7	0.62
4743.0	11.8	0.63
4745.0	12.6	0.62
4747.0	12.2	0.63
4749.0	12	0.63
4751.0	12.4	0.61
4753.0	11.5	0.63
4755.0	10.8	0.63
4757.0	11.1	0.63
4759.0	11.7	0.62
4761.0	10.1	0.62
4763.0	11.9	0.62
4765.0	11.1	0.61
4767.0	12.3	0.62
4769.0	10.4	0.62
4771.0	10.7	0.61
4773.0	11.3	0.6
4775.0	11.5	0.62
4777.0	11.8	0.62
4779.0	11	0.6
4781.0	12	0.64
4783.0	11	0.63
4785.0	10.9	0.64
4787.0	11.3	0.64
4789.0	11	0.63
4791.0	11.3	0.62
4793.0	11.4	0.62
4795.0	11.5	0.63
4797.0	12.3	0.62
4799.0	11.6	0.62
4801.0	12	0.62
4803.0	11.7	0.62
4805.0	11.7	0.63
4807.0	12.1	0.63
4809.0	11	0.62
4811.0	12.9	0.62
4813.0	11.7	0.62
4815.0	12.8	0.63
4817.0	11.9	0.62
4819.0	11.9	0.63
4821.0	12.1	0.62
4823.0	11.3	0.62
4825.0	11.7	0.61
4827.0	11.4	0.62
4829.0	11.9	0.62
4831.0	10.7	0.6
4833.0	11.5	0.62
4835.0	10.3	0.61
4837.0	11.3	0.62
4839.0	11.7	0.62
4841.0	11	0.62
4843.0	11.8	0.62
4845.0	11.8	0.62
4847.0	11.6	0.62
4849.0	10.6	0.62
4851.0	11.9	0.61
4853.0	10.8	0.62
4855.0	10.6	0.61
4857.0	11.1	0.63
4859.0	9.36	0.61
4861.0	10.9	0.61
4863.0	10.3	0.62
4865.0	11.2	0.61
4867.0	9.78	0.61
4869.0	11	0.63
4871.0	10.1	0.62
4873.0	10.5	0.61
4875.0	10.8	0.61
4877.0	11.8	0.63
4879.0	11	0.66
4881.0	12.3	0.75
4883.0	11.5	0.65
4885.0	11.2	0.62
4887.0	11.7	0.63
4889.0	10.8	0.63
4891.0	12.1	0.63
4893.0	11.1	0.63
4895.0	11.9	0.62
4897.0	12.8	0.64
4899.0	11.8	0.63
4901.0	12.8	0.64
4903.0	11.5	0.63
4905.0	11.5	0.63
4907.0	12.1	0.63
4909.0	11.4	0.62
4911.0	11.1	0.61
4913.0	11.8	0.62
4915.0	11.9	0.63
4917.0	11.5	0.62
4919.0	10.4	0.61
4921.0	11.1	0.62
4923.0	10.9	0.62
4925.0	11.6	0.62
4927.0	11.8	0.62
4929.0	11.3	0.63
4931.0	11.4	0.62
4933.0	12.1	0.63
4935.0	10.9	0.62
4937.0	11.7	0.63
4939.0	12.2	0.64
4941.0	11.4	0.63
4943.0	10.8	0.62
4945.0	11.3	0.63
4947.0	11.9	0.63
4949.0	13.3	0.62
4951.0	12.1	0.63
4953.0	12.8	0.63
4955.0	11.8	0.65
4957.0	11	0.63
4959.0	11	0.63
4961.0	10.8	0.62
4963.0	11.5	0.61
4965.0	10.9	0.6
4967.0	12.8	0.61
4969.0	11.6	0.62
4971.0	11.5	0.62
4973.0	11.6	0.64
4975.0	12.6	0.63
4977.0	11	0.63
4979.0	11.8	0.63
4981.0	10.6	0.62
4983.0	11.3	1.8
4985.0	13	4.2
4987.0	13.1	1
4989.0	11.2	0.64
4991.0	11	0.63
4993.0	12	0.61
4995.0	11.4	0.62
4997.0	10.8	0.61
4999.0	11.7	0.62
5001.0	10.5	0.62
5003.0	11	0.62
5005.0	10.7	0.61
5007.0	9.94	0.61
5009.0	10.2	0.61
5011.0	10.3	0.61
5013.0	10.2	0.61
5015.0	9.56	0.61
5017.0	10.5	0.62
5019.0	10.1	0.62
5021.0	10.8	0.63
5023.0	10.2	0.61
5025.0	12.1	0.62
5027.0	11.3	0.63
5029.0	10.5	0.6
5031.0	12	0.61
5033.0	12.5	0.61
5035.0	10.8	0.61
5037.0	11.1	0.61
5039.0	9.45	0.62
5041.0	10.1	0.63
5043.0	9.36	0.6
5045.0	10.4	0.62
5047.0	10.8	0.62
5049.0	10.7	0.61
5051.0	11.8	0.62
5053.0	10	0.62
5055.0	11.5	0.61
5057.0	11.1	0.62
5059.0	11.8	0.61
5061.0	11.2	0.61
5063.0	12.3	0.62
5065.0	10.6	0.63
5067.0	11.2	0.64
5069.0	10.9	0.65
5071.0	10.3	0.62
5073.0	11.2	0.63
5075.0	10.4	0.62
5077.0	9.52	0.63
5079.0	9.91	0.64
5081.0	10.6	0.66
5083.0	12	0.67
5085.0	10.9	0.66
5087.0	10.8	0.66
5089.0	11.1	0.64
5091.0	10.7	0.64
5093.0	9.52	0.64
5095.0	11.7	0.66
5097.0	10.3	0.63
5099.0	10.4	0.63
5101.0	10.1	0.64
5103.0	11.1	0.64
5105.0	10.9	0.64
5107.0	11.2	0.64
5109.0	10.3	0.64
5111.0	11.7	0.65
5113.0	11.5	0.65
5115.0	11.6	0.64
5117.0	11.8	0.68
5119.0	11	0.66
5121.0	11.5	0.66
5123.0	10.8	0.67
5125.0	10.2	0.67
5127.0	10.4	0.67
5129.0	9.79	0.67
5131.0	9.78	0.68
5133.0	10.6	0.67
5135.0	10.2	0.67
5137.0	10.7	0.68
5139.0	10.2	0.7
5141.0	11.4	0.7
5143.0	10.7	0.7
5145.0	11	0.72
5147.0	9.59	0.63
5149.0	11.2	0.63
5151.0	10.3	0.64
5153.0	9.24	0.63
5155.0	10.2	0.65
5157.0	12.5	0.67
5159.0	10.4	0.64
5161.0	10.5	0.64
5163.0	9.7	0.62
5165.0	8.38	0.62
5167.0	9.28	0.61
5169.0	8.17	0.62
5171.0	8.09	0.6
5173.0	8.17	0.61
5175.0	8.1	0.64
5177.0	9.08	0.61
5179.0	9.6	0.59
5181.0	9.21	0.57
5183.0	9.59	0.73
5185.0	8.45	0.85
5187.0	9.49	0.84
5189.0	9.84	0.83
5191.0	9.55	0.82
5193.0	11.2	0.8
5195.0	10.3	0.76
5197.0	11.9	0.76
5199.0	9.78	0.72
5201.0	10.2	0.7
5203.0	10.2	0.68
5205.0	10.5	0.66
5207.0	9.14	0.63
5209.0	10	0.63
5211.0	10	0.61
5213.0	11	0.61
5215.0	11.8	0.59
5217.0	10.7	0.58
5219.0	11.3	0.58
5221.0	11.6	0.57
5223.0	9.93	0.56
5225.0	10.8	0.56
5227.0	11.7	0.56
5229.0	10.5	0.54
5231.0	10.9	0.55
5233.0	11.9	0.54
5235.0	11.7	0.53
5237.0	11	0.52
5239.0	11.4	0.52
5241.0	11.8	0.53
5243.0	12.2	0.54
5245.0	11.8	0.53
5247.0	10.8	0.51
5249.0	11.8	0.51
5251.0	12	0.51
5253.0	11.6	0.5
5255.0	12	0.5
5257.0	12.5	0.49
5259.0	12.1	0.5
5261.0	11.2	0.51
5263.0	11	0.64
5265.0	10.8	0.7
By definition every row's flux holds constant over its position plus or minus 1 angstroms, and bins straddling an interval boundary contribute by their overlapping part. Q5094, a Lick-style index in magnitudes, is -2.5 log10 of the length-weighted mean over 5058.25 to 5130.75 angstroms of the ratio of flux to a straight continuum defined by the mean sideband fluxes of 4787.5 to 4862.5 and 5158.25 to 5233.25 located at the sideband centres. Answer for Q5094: -0.046 mag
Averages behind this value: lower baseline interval 11.5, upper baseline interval 10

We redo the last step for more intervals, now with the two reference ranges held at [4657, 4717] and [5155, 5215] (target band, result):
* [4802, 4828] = -0.13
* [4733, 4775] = -0.07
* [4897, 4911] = -0.15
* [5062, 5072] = -0.11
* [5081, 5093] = -0.10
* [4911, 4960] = -0.13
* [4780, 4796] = -0.07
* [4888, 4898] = -0.13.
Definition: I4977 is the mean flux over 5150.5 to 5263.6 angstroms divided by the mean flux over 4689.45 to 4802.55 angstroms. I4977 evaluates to 0.93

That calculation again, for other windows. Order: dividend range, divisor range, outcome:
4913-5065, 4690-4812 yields 0.99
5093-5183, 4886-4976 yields 0.88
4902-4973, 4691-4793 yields 1.02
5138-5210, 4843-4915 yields 0.87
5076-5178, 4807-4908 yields 0.91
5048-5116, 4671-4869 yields 0.97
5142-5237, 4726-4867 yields 0.89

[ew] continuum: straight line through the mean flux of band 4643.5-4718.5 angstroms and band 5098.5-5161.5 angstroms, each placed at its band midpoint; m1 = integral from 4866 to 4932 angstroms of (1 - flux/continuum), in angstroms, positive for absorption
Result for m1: -3.56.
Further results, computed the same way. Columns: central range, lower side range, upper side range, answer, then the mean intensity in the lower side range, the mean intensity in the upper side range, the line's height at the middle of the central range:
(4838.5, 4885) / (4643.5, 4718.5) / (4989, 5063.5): -0.6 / 10.9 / 10.9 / 10.9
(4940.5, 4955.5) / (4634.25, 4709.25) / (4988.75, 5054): -1.6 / 10.9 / 10.8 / 10.8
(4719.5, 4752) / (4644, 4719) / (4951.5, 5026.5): -2.0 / 10.9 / 11.2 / 11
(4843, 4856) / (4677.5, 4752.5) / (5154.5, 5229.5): -0.5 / 11.2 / 10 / 10.9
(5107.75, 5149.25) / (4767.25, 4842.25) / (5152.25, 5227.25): -2.2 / 11.5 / 9.97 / 10.2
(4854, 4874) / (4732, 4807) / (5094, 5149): 1.4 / 11.4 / 10.8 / 11.2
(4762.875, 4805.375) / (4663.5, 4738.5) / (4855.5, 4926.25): -1.2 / 11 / 11.3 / 11.1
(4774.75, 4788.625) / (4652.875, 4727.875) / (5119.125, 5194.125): -0.7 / 11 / 9.93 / 10.8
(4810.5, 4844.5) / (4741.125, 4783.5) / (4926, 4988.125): -0.2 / 11.5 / 11.7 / 11.6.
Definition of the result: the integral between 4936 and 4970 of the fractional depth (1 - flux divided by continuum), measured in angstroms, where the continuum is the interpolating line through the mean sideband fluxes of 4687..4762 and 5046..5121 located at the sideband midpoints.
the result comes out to -1.99 angstroms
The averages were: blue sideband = 11.3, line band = 11.7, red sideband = 10.9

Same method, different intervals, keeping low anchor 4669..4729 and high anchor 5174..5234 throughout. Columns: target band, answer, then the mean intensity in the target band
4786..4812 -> -1.89 angstroms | 11.7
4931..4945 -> -1.07 angstroms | 11.5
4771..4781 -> -0.43 angstroms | 11.4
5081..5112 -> -1.19 angstroms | 10.8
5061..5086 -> -0.86 angstroms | 10.8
